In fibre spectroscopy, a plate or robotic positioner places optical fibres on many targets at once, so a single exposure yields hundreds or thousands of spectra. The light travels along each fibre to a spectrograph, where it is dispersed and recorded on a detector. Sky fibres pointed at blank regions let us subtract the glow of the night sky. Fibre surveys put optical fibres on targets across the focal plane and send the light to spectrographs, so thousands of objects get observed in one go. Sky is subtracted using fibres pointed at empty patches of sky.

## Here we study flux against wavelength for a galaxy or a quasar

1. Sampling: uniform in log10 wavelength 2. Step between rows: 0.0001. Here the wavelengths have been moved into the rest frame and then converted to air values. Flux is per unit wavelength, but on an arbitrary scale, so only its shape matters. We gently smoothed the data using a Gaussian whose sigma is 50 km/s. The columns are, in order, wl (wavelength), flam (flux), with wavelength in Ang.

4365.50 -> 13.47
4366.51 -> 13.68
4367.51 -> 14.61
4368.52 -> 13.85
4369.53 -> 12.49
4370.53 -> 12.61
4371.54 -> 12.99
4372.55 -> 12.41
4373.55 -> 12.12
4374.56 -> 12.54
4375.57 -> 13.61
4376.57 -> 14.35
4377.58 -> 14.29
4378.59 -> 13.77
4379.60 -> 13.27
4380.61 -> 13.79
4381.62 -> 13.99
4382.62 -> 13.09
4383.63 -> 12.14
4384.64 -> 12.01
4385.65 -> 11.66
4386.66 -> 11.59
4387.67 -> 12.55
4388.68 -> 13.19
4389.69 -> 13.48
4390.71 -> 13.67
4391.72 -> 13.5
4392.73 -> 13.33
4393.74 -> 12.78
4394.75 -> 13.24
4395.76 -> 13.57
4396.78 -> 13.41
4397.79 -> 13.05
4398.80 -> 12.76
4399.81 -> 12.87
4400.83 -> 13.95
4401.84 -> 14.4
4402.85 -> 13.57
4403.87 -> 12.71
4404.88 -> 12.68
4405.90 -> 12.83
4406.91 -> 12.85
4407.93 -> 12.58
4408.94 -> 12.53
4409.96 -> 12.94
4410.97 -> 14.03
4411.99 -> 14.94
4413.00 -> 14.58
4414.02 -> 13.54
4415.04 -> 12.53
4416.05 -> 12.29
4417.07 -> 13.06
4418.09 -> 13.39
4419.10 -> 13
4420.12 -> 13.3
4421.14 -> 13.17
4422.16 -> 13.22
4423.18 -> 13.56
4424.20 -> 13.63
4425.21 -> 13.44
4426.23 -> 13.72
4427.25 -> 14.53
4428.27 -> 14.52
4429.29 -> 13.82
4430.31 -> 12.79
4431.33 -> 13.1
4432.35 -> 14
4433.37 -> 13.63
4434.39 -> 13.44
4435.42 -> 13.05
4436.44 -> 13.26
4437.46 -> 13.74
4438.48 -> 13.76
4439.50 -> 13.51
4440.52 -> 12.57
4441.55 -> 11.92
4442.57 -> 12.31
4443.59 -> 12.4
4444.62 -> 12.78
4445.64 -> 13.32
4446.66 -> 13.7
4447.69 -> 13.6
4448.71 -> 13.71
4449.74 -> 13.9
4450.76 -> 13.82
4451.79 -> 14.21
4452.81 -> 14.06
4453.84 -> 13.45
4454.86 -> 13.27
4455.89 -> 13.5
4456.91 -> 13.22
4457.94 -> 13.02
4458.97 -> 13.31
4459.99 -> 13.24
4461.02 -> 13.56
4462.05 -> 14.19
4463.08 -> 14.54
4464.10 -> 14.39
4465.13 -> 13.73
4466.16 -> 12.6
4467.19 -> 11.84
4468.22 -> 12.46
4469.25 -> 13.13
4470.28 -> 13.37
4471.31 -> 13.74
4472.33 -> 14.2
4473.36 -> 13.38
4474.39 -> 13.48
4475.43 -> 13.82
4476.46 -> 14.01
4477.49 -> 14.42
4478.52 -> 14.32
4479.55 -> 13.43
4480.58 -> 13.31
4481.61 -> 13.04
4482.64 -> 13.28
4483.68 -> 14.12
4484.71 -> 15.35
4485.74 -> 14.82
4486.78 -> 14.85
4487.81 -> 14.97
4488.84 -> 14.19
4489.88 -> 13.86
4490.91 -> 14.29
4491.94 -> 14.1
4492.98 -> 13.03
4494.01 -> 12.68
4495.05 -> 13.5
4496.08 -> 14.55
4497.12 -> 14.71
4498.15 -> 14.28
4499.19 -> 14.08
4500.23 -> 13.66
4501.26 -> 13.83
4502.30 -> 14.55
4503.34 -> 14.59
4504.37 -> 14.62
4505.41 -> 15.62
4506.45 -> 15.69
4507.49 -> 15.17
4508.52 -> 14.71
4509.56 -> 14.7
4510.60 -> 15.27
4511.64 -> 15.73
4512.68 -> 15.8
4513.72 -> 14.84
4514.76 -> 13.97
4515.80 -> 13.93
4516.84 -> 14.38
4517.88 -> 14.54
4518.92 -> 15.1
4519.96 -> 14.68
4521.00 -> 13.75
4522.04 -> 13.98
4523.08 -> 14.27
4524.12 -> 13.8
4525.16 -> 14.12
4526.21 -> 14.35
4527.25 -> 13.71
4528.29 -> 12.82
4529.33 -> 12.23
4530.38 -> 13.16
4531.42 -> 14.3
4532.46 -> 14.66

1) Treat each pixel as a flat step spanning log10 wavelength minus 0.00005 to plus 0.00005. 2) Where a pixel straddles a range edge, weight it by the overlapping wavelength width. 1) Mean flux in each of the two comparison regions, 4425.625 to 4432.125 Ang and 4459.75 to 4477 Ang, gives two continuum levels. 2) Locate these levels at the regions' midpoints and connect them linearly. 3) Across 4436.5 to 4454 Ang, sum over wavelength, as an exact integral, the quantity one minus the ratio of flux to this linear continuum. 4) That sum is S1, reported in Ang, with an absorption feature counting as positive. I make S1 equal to 0.4 Ang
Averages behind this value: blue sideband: 13.7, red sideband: 13.5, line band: 13.3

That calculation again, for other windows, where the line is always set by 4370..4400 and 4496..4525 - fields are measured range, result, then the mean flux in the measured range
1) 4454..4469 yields 0.7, 13.3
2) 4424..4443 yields 0.3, 13.4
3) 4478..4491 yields 0.1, 14.1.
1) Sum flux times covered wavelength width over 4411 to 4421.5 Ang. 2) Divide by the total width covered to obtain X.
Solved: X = 13.4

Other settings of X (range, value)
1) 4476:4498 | 14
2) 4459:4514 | 14.1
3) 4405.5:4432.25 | 13.4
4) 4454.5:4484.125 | 13.5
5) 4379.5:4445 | 13.2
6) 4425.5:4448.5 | 13.3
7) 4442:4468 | 13.4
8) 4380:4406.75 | 13.1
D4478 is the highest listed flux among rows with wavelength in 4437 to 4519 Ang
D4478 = 15.8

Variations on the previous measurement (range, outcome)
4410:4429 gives 14.94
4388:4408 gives 14.4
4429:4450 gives 14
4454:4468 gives 14.54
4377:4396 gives 14.29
